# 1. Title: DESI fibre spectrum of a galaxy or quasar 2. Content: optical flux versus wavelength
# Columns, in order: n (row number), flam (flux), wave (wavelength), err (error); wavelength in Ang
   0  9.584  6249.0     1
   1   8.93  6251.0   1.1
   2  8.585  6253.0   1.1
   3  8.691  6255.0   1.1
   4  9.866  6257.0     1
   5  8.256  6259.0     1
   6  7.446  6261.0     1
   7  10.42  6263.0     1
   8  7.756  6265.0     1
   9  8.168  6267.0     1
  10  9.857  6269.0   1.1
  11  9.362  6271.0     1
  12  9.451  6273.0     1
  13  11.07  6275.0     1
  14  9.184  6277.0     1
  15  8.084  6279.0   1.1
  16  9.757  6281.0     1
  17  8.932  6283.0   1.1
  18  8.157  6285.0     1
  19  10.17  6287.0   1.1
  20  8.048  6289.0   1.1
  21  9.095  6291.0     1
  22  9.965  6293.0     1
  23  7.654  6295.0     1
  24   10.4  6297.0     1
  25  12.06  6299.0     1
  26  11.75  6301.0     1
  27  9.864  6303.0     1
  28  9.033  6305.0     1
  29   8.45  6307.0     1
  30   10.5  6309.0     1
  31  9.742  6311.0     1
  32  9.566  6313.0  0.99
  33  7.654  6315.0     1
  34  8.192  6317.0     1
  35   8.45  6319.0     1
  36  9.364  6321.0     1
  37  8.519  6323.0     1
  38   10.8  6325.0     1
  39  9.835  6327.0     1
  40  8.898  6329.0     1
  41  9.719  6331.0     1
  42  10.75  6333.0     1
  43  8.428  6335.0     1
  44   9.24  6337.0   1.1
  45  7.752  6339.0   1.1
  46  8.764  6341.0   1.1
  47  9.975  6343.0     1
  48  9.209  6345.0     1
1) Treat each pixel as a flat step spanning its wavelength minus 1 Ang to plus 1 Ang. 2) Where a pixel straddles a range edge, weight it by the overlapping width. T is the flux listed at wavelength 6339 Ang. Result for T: 7.752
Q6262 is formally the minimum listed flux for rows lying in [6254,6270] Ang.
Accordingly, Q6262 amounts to 7.446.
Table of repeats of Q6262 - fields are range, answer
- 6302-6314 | 8.45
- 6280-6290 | 8.048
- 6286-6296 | 7.654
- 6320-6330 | 8.519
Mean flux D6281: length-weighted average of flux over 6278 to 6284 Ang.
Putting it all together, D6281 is 8.92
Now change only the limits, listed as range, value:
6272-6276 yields 10.3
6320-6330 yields 9.48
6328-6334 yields 9.79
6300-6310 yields 9.92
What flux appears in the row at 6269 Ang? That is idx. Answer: 9.857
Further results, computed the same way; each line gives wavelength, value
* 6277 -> 9.184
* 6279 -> 8.084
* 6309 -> 10.5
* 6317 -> 8.192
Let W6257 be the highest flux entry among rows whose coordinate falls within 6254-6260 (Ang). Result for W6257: 9.866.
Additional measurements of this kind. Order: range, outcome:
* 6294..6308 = 12.06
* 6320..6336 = 10.8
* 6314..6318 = 8.192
